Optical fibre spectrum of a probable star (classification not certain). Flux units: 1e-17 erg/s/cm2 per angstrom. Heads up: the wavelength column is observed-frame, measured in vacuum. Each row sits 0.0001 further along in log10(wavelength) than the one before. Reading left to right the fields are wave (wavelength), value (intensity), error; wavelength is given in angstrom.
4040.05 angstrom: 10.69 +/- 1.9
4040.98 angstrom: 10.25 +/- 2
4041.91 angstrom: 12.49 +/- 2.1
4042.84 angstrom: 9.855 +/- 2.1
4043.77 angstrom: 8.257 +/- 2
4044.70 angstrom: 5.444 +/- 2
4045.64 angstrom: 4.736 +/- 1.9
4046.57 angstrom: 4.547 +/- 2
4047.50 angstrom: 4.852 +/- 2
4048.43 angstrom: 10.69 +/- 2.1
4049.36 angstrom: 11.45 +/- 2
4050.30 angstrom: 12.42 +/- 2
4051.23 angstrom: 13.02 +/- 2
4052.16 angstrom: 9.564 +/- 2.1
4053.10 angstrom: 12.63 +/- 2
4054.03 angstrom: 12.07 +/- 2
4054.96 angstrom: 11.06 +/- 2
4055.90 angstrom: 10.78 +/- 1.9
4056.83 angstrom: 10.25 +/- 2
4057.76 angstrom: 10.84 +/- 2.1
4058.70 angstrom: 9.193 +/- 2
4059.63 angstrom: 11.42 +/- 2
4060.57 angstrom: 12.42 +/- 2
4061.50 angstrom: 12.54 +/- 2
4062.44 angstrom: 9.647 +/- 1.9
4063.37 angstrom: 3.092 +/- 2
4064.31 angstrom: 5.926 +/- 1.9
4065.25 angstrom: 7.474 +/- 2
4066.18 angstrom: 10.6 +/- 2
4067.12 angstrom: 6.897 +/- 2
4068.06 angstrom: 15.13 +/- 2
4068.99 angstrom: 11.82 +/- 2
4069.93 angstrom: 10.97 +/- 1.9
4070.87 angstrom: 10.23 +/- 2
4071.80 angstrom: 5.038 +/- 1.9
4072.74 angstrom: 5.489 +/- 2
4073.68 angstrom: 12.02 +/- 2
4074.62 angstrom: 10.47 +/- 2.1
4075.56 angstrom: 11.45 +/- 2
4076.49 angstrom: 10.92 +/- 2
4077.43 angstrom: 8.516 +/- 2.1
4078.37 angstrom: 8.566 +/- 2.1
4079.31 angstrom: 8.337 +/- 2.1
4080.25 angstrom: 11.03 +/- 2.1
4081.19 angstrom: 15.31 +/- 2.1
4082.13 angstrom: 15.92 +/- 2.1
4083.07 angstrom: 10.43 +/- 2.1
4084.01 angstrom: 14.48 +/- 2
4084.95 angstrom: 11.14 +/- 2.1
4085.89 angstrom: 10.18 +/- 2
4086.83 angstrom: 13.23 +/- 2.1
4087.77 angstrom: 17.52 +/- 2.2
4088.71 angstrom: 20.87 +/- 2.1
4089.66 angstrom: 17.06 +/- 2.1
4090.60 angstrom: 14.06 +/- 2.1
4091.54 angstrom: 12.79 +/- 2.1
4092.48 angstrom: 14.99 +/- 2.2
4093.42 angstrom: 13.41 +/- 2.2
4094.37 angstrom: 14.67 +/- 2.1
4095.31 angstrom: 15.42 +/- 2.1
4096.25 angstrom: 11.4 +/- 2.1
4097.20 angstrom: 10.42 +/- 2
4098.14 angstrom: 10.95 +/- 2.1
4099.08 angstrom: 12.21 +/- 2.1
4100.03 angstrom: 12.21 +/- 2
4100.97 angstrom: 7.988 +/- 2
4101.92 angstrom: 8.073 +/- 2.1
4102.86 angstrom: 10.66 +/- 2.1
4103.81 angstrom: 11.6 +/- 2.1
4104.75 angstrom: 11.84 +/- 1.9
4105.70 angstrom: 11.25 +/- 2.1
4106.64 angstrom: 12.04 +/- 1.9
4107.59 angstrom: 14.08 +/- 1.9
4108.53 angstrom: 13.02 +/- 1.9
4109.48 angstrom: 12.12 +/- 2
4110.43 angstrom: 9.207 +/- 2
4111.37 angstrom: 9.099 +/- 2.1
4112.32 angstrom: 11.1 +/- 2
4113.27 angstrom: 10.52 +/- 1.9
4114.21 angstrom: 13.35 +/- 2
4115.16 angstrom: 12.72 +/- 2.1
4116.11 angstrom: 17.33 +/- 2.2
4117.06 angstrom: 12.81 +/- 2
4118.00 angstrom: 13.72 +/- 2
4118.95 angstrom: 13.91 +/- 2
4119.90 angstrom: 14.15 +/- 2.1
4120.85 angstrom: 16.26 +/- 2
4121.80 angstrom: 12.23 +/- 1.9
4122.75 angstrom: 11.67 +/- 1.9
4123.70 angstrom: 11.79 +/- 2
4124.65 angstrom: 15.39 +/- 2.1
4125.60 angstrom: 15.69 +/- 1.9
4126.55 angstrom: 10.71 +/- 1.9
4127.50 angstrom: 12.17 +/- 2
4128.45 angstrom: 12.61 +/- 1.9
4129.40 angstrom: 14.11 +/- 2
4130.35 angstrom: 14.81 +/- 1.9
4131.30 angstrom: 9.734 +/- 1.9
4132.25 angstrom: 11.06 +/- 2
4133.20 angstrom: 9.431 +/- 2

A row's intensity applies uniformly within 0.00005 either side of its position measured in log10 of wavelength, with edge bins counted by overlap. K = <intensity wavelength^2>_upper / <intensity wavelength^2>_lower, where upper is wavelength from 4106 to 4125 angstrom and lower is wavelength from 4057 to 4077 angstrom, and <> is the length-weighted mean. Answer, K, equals 1.35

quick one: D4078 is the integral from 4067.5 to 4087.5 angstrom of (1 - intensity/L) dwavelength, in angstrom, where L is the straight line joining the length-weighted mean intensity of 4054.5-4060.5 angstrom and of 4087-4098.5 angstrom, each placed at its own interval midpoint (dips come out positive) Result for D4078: 2.8 angstrom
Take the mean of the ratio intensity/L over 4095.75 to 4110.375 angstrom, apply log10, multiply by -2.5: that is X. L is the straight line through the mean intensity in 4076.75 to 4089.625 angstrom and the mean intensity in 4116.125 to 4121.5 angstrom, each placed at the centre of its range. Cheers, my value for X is 0.21 mag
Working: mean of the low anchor 12.8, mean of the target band 11.3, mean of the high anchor 14.4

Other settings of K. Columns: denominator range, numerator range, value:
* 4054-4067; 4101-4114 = 1.17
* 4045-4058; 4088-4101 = 1.42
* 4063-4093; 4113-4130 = 1.21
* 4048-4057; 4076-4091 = 1.15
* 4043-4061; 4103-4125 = 1.33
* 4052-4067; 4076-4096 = 1.36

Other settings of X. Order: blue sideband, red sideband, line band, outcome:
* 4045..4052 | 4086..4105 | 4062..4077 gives 0.16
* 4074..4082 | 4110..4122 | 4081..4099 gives -0.21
